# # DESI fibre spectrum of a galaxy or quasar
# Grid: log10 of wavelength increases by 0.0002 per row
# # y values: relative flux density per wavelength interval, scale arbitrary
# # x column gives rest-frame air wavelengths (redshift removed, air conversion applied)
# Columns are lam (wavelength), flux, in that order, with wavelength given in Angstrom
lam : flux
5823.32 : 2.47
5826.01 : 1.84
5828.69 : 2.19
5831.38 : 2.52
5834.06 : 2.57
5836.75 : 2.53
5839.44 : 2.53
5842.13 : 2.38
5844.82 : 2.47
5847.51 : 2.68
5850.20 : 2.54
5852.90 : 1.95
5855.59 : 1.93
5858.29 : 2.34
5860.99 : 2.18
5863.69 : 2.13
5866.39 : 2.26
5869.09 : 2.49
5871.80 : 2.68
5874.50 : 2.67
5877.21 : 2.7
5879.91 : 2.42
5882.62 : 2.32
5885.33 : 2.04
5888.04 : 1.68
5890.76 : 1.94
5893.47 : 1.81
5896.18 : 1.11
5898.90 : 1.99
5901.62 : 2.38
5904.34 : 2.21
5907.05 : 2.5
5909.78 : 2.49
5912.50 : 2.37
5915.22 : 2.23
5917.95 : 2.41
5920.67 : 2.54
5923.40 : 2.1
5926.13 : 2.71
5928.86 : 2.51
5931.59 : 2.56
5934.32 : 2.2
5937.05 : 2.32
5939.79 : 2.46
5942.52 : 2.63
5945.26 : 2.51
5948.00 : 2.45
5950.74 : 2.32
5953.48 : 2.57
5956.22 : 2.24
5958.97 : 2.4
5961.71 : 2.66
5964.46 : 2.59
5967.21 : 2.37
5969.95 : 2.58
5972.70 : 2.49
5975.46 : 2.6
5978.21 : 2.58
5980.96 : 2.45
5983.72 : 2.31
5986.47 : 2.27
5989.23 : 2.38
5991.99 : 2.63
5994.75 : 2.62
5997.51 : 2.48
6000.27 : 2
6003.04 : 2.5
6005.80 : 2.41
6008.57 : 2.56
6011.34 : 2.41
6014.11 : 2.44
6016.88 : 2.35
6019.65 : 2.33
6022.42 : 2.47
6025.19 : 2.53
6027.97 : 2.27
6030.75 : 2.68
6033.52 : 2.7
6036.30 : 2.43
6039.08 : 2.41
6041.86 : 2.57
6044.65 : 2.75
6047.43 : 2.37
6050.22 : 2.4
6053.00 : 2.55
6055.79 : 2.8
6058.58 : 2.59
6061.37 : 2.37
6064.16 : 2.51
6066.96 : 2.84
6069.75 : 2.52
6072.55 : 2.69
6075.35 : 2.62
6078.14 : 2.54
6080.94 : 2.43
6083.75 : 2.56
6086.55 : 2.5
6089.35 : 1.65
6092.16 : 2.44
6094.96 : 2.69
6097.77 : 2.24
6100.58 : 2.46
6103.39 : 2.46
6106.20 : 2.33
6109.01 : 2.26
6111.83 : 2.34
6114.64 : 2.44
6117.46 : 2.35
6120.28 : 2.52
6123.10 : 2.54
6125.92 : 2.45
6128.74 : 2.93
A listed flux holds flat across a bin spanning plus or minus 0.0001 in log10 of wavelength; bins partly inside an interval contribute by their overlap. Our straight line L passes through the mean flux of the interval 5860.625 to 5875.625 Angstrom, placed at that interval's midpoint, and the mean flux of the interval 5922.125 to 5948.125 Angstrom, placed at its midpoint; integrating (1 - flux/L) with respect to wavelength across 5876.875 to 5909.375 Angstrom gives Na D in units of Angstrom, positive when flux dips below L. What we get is 4.57 Angstrom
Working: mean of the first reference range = 2.41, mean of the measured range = 2.08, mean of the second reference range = 2.45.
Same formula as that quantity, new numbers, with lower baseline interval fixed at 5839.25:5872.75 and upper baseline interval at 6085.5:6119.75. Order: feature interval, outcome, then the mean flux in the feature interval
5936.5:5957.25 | -0.90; 2.45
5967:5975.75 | -0.64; 2.52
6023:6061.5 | -3.06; 2.53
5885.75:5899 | 3.62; 1.7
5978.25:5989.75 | -0.16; 2.38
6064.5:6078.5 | -1.74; 2.64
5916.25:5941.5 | -0.87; 2.42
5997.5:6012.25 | -0.24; 2.38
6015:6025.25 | -0.26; 2.41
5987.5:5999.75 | -0.72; 2.48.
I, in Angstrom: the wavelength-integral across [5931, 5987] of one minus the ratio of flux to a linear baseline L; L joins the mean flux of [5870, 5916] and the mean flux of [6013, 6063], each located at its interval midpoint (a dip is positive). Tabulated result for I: -2.7 Angstrom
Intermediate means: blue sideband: 2.21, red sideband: 2.5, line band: 2.46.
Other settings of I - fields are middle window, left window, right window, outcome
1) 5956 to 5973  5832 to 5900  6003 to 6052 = -0.7 Angstrom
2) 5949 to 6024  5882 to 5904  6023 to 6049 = -4.6 Angstrom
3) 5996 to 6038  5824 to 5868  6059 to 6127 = -0.5 Angstrom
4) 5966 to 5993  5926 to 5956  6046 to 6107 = 0.0 Angstrom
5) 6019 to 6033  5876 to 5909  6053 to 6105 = -0.6 Angstrom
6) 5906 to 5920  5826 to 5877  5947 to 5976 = 0.2 Angstrom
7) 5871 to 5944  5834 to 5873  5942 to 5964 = 4.0 Angstrom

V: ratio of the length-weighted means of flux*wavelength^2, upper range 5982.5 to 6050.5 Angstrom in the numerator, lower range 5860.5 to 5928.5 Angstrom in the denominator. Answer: 1.1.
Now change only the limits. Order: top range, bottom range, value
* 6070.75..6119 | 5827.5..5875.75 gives 1.09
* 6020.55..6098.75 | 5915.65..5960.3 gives 1.07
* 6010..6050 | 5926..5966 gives 1.03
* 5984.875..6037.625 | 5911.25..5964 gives 1.03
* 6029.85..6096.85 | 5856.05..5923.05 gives 1.19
